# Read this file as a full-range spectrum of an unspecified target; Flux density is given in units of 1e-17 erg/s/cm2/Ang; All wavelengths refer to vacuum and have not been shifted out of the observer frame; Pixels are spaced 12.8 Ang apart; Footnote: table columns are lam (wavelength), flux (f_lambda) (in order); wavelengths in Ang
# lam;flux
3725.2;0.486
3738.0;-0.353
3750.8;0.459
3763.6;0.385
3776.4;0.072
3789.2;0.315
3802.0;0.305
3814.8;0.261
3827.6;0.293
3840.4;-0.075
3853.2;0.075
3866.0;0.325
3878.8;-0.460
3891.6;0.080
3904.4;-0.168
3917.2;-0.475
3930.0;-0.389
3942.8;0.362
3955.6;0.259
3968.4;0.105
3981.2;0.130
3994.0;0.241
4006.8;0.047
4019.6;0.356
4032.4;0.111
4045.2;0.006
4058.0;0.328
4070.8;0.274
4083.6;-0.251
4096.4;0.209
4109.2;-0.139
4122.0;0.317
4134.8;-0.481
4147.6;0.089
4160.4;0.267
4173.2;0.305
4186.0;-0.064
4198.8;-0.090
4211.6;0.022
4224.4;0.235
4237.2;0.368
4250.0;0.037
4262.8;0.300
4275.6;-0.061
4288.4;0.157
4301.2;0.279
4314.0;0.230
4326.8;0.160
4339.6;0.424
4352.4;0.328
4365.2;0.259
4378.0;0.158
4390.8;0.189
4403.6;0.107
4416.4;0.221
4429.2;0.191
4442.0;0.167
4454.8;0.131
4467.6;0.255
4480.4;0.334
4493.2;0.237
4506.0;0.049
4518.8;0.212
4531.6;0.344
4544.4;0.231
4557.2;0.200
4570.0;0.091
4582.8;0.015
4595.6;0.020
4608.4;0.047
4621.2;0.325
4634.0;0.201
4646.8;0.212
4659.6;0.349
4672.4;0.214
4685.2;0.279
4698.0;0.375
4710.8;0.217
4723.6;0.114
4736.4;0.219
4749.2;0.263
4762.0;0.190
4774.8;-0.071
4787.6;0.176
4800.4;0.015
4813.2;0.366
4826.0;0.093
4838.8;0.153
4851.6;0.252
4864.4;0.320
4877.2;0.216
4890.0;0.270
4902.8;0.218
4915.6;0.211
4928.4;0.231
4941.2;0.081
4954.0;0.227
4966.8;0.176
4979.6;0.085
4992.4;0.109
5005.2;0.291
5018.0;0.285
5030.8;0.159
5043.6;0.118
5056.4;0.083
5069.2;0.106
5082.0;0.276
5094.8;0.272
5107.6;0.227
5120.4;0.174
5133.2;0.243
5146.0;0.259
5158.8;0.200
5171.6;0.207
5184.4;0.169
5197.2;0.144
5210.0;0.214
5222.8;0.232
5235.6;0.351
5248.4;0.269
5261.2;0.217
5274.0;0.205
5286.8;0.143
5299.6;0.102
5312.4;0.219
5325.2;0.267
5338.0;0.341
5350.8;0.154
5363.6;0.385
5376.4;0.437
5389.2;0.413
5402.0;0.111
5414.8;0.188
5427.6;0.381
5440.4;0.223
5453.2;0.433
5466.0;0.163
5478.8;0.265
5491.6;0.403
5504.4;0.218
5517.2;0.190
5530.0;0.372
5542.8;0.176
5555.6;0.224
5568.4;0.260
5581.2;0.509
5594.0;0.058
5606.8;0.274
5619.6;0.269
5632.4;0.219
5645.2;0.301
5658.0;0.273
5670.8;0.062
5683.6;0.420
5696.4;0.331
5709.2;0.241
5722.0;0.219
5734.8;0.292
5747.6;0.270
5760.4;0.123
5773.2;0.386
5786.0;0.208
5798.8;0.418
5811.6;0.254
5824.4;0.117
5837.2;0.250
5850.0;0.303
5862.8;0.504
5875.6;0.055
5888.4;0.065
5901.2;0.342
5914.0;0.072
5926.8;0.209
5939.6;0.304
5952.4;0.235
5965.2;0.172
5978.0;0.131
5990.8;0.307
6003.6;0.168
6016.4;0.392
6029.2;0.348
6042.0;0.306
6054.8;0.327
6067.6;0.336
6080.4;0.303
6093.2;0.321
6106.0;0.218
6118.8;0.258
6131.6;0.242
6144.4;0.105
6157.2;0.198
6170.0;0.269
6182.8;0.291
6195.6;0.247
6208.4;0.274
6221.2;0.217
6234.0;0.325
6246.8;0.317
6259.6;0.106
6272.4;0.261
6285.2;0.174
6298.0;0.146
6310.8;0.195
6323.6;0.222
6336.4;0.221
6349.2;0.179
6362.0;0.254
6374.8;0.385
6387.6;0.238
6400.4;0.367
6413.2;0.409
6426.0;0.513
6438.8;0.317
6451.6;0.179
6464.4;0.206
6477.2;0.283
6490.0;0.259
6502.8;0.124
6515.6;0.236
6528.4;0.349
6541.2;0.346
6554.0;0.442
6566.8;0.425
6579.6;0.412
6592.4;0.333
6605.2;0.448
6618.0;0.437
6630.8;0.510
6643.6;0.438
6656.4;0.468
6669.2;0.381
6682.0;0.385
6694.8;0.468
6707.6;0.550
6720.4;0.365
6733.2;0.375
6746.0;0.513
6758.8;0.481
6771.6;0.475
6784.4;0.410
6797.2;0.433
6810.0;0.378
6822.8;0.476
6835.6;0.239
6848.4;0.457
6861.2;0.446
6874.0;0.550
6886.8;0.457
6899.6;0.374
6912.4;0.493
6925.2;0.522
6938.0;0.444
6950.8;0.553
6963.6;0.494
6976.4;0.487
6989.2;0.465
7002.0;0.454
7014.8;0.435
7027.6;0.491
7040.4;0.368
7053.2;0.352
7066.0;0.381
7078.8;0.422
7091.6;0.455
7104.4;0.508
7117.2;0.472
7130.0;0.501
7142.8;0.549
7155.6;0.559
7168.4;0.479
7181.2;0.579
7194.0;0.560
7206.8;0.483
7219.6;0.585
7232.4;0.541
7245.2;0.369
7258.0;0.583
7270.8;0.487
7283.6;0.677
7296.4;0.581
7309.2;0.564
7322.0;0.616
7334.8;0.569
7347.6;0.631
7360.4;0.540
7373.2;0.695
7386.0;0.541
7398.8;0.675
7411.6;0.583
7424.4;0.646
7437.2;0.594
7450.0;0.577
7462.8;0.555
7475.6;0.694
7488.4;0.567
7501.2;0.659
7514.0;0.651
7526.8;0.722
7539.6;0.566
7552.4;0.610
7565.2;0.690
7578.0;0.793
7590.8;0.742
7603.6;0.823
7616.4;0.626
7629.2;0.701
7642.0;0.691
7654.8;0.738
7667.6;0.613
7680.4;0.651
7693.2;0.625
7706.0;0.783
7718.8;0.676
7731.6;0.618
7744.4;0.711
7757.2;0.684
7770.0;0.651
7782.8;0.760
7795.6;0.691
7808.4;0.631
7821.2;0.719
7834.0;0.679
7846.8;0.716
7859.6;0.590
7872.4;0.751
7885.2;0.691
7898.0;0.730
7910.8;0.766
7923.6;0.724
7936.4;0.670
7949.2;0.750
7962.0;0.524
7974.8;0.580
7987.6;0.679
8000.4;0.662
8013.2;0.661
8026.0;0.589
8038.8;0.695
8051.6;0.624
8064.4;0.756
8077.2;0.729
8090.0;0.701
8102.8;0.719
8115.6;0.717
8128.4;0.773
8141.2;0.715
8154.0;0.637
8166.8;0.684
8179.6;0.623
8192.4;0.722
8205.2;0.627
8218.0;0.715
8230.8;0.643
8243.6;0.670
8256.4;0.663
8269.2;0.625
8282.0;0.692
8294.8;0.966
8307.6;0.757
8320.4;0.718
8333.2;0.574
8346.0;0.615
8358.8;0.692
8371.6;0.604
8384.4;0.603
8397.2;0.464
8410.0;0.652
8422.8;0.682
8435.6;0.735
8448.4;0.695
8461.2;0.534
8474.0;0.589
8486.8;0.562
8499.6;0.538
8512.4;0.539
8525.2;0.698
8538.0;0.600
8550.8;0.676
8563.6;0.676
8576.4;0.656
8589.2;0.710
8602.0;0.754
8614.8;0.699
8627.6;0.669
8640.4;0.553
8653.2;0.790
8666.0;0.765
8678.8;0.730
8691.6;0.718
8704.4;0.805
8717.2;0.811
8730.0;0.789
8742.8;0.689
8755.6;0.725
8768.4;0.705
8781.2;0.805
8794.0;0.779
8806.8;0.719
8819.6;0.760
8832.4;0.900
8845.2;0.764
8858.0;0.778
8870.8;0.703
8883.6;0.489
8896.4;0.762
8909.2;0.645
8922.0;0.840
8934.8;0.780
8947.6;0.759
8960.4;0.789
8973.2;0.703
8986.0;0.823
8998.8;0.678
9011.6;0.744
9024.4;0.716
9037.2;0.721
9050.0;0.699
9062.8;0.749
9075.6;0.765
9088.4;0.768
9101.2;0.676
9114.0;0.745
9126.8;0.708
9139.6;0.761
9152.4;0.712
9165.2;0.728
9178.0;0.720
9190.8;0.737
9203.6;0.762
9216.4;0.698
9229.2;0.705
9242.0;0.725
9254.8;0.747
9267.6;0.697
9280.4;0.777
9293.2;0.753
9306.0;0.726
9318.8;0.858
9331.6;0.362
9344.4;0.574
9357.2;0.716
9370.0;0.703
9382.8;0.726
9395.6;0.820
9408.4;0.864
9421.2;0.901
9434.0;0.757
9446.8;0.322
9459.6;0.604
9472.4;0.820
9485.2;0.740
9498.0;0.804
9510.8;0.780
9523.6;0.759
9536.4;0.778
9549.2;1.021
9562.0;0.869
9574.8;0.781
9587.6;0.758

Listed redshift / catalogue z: 0.64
